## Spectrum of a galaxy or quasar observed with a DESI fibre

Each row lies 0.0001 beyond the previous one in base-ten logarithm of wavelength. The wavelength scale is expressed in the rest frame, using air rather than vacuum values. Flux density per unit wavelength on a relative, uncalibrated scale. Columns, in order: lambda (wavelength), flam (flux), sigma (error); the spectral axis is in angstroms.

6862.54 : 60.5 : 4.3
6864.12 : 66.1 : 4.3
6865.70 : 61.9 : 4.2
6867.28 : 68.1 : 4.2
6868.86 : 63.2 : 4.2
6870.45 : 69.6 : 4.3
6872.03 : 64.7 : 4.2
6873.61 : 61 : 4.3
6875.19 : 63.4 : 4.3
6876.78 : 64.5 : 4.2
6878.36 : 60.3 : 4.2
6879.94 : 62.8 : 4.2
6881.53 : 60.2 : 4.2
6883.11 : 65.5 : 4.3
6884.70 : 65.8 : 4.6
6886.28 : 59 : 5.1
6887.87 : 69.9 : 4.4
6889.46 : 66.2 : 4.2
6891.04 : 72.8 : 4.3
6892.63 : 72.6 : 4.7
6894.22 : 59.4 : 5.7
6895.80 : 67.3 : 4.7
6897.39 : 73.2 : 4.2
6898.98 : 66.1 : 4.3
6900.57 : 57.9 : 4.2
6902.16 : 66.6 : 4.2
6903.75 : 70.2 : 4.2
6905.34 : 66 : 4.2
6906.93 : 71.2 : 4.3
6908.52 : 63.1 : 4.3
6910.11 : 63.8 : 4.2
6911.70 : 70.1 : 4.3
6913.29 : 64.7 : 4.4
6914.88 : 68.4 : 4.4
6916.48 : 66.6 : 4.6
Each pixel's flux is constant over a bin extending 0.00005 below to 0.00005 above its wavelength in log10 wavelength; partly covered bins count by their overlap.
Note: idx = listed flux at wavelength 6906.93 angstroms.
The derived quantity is 71.2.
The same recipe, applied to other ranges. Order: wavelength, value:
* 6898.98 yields 66.1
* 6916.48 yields 66.6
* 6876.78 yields 64.5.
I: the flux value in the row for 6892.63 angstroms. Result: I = 72.6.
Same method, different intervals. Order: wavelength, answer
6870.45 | 69.6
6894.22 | 59.4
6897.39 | 73.2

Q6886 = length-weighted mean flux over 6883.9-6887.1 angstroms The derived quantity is 62.4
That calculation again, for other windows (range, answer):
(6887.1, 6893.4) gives 70.4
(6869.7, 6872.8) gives 67.2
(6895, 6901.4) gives 66.1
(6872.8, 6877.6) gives 63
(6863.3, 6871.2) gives 65.7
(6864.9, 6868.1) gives 65.1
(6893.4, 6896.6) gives 63.5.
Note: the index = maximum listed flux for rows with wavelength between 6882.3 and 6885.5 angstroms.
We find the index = 65.8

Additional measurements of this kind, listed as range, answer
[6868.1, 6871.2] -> 69.6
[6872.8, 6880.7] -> 64.5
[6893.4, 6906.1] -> 73.2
